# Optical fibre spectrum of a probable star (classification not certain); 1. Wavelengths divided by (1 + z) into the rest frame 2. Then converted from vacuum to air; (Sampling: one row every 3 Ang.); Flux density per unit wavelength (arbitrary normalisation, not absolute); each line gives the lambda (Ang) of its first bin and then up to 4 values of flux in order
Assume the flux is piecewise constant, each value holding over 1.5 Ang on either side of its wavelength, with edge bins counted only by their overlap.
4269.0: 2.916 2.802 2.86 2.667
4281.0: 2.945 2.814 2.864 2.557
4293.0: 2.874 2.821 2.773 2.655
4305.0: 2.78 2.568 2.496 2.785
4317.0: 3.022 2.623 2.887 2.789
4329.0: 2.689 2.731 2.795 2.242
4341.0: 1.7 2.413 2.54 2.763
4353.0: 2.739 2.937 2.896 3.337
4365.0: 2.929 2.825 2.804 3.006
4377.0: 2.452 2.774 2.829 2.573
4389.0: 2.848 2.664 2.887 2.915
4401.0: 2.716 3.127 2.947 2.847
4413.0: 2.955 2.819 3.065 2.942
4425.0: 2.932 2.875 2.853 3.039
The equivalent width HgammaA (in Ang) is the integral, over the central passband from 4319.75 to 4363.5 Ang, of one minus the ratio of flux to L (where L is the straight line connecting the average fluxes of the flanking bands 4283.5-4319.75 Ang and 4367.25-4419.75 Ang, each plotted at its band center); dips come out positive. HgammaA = 1.7 Ang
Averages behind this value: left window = 2.74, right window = 2.83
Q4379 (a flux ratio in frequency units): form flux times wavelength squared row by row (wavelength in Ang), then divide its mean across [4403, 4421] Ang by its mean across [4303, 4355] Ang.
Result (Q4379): 1.17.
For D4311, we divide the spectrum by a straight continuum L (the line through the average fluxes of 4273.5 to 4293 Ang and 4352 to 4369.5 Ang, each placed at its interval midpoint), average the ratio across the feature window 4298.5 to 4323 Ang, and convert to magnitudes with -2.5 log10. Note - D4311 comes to 0.05 mag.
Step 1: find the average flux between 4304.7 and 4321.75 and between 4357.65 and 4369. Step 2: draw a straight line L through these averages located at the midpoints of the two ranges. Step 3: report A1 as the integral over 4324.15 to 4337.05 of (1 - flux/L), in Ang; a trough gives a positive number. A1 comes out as 0.4 Ang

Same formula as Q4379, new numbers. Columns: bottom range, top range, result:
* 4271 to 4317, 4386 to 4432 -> 1.10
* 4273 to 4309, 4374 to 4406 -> 1.06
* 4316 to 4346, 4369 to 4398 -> 1.10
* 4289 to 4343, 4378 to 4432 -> 1.12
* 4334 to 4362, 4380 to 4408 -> 1.11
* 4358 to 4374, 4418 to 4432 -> 1.02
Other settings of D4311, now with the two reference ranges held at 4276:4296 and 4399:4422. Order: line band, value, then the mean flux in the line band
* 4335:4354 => 0.179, 2.42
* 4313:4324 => -0.001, 2.83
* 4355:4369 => -0.044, 2.99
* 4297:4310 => 0.047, 2.69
